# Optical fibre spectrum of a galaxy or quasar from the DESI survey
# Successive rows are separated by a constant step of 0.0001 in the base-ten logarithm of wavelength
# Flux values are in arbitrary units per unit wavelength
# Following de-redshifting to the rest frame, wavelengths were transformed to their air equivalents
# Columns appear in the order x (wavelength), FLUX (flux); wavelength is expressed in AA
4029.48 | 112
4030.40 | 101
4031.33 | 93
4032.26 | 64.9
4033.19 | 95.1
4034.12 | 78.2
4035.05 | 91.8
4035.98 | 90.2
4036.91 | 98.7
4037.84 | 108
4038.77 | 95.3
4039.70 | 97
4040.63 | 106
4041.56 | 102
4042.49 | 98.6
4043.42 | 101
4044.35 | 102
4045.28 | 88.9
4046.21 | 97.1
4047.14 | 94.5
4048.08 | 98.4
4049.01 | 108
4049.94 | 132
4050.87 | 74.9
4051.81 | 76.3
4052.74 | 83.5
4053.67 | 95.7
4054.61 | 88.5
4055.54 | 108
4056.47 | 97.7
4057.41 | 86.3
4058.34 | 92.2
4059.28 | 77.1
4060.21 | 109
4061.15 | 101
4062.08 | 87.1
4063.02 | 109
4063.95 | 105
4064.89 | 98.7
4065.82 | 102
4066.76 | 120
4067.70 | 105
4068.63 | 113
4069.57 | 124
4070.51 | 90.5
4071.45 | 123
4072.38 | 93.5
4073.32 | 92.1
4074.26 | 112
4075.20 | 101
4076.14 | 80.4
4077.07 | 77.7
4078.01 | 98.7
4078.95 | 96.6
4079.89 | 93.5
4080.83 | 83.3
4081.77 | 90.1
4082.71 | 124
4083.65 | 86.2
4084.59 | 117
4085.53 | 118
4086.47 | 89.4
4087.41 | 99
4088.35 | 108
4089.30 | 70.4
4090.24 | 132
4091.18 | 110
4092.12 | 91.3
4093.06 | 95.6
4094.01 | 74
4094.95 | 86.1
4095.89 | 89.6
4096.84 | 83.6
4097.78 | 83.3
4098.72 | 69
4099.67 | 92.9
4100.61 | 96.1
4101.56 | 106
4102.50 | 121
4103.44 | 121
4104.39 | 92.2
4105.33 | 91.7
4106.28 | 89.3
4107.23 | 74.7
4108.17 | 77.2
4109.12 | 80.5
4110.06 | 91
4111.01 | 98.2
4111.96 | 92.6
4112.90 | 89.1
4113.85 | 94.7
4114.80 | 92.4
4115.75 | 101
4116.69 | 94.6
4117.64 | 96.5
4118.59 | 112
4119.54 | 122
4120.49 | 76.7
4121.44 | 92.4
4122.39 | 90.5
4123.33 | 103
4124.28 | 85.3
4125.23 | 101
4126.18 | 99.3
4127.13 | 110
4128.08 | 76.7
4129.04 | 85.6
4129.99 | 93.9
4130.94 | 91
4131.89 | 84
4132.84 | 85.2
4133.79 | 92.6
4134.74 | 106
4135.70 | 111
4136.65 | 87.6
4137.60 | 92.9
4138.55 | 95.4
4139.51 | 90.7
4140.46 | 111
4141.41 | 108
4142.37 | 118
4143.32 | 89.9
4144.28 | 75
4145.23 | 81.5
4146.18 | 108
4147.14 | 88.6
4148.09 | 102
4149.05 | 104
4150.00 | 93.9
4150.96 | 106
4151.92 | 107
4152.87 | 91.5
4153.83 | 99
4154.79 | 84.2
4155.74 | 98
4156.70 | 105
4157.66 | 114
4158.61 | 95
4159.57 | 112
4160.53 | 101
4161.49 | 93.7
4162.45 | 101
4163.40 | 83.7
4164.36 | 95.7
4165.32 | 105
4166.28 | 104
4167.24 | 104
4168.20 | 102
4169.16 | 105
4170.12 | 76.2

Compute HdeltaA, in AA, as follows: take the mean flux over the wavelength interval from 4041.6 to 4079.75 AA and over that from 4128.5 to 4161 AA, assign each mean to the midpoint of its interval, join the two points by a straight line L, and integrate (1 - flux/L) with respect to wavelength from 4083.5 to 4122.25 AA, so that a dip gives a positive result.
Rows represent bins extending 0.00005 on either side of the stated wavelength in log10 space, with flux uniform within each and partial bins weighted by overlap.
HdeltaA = 1.1 AA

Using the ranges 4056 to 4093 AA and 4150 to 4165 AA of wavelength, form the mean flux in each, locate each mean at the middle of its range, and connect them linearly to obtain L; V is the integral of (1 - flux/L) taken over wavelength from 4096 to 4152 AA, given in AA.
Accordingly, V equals 2.5 AA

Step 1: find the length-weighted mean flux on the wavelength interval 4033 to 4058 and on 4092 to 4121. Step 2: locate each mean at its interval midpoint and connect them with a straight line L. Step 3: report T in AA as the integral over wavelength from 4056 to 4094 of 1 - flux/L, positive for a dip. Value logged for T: -2.1 AA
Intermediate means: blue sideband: 96.1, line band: 99.7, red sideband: 92.8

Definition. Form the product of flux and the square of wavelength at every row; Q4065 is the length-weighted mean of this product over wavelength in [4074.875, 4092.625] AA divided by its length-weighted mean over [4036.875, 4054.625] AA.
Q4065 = 1.03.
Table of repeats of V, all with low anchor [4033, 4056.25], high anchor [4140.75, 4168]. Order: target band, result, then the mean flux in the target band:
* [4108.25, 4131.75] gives 1.0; 94.1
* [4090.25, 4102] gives 0.7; 91.4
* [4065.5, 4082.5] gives -0.5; 100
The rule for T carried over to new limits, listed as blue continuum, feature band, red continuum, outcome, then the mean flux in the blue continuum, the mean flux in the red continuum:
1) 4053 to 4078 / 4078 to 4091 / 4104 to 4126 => -0.5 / 99.5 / 93.1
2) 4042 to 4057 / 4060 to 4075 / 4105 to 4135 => -1.5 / 96.5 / 92.7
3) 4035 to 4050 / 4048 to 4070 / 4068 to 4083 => 0.0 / 100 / 99.4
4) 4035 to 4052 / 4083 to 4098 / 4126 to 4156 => 0.1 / 98.4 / 95.8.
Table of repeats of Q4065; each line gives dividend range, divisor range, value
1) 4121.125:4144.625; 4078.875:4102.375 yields 1.01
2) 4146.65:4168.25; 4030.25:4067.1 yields 1.09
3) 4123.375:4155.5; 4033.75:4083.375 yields 1.02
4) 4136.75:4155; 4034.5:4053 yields 1.05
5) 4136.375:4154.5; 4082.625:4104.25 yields 1.02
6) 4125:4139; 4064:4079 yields 0.95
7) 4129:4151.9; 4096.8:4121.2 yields 1.04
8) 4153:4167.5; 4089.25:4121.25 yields 1.09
